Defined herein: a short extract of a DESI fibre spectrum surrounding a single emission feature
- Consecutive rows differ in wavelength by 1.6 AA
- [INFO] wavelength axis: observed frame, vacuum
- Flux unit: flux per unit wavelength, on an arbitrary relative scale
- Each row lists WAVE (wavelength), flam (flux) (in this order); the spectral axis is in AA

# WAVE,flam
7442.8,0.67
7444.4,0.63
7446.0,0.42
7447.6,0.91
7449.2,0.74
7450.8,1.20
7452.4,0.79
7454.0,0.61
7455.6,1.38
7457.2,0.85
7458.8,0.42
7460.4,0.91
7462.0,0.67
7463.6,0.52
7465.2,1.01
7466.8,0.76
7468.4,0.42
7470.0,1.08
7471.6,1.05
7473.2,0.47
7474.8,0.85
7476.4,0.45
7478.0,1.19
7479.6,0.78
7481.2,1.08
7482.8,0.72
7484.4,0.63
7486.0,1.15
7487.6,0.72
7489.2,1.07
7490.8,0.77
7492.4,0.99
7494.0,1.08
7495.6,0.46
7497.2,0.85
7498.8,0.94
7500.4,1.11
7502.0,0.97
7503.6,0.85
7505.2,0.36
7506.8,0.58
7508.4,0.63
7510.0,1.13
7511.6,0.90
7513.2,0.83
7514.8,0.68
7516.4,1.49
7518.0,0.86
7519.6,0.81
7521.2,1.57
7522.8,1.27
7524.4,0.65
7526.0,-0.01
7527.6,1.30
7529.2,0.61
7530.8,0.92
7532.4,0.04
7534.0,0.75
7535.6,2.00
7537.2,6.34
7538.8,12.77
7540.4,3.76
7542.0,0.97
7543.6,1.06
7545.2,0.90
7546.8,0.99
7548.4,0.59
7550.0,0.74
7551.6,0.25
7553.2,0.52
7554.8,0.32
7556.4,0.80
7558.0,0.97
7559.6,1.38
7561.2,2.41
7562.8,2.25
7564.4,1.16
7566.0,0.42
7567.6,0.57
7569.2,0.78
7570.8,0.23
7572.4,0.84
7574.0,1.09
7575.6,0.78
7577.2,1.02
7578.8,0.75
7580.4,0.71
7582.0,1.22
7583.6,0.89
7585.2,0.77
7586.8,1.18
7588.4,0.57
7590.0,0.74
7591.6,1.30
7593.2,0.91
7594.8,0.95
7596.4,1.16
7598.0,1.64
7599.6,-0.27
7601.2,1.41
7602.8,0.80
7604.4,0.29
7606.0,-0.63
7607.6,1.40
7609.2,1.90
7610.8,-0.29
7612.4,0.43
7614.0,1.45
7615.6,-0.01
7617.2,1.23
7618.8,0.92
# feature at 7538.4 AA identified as H-alpha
